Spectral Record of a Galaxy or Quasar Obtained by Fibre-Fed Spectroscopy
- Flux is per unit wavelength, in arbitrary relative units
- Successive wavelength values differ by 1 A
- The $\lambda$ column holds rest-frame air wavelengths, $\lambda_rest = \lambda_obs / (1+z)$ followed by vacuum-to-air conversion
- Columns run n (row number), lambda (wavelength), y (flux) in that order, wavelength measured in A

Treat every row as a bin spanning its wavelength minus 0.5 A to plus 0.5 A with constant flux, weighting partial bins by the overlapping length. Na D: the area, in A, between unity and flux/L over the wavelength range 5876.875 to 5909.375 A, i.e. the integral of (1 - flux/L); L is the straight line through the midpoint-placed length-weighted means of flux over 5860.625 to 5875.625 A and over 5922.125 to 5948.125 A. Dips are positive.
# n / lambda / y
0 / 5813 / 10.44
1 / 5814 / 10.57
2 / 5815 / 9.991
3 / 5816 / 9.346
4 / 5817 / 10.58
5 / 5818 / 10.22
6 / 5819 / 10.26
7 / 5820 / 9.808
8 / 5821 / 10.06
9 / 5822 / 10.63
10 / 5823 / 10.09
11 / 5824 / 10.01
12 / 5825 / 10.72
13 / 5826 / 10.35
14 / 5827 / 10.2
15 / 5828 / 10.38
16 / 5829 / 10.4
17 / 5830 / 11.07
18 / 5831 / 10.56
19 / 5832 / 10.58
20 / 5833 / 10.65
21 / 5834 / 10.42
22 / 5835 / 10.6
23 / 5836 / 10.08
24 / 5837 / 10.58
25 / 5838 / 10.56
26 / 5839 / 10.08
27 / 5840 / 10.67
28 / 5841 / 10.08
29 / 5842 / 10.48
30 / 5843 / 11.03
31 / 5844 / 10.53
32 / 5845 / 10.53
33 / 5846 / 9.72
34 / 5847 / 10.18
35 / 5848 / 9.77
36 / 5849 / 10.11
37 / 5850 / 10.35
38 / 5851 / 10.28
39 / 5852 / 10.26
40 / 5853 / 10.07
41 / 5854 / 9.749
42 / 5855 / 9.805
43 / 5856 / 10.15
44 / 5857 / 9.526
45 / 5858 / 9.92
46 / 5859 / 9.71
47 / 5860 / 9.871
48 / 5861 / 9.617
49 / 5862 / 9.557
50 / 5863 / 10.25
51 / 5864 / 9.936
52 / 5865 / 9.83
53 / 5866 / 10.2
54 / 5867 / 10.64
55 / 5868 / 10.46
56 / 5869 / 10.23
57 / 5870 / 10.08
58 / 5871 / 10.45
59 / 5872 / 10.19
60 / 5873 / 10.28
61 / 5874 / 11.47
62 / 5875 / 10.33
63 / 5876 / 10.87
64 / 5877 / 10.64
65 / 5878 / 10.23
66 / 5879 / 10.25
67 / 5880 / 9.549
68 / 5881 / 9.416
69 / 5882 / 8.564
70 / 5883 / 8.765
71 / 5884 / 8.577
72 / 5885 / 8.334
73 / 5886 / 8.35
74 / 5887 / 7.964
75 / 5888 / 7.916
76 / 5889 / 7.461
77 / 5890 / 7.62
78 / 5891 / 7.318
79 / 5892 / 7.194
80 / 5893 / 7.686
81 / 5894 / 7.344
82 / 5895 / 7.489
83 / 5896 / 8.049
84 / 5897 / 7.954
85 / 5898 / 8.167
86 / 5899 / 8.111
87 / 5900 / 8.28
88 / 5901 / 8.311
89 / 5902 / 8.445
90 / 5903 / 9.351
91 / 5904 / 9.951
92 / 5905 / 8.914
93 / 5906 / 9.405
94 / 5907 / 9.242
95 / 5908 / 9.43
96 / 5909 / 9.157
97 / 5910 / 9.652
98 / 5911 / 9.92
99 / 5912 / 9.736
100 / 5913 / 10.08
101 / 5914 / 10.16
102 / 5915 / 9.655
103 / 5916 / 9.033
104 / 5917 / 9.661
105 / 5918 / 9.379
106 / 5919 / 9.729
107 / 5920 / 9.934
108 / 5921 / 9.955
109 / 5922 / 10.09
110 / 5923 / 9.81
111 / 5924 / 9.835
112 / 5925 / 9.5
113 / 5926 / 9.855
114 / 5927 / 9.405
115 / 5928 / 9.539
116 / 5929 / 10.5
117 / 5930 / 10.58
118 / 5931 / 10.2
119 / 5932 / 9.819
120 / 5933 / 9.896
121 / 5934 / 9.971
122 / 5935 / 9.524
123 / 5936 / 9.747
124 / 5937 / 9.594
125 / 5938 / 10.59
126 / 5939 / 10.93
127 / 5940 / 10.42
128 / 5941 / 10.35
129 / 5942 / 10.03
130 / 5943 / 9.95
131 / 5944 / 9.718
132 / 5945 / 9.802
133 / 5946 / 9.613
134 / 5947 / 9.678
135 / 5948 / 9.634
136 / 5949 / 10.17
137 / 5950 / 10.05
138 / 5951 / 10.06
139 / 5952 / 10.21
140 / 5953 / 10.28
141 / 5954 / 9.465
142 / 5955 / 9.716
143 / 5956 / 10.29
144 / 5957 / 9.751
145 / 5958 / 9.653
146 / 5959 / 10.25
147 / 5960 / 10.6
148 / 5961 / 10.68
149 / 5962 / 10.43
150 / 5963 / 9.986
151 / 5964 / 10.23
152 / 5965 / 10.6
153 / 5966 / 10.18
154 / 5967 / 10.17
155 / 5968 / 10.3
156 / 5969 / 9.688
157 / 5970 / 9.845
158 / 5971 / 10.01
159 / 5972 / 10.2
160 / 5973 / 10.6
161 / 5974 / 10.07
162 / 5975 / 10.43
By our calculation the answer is 5.04 A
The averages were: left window 10.2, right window 9.95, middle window 8.56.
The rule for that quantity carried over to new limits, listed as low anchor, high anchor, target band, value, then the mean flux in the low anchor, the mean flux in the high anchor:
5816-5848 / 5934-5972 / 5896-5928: 2.6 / 10.4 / 10.1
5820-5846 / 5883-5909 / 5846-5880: -2.7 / 10.4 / 8.3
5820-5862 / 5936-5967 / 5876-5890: 1.7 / 10.2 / 10.1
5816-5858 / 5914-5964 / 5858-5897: 3.4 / 10.3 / 9.95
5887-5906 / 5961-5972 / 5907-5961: -4.1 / 8.12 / 10.2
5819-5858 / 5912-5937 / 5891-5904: 2.5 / 10.3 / 9.82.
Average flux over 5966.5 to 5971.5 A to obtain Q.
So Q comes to 10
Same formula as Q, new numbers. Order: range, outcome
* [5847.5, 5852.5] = 10.2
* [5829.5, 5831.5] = 10.8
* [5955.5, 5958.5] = 9.9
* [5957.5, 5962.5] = 10.3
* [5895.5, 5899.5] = 8.07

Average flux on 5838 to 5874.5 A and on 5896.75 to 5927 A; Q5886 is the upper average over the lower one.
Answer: 0.92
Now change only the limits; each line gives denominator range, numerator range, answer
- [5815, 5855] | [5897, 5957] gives 0.94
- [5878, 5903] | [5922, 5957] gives 1.20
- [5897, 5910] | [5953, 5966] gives 1.14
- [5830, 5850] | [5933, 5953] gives 0.96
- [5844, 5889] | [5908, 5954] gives 1.01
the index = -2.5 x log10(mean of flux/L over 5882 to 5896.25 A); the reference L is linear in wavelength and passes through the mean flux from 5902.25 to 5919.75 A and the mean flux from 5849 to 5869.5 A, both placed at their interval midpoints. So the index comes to 0.231 mag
